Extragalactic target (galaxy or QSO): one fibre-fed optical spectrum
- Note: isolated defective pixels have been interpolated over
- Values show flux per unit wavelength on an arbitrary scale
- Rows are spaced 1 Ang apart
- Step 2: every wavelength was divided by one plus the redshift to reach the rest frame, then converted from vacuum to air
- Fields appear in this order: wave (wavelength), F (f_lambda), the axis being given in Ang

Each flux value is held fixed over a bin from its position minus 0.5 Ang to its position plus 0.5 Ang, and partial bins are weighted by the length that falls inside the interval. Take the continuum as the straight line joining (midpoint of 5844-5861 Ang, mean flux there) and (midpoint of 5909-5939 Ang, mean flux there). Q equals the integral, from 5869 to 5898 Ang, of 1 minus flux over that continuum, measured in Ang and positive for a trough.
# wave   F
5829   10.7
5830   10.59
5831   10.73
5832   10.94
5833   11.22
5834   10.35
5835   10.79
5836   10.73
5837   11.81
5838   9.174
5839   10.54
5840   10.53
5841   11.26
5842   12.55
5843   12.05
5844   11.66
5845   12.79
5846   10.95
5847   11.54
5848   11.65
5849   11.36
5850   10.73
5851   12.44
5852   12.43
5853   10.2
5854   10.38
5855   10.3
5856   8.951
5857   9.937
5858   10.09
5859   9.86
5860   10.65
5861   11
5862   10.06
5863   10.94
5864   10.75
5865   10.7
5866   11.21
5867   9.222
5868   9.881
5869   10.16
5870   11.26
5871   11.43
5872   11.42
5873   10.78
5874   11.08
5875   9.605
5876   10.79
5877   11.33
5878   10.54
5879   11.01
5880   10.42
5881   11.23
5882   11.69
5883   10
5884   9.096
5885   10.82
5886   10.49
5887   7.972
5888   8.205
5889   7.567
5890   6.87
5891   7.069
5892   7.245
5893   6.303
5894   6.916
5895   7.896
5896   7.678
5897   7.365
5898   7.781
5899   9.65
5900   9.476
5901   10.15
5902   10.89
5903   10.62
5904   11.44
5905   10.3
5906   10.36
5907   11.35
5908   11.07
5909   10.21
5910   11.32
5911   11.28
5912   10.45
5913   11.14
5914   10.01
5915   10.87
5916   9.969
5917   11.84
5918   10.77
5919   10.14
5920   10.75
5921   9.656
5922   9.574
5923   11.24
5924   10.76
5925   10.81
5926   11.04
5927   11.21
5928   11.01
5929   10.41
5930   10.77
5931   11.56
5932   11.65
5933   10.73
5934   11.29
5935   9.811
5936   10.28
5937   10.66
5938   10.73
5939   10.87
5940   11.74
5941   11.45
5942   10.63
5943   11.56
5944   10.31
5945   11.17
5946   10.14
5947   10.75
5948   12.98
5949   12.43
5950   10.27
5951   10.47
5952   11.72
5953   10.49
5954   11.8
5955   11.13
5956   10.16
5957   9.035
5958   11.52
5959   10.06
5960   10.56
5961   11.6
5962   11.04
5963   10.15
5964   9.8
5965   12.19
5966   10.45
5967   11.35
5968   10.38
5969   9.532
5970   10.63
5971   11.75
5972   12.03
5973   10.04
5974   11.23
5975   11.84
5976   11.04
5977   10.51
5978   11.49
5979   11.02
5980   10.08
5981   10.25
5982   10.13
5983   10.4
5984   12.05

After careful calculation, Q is 3.8 Ang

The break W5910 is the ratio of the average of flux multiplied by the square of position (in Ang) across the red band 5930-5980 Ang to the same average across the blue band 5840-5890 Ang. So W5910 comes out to 1.1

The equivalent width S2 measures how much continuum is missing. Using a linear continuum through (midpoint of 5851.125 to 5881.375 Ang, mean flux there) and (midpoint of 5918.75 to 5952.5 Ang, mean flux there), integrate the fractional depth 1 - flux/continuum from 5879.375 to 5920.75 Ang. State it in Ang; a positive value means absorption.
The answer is 4.1 Ang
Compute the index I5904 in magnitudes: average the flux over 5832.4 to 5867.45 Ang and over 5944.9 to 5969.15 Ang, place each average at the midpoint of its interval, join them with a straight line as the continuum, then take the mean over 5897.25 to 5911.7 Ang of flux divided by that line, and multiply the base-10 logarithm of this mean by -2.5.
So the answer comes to 0.05 mag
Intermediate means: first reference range 10.9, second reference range 10.9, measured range 10.4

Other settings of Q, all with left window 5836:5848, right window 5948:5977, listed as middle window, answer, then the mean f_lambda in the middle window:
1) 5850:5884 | 1.8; 10.6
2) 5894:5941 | 2.7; 10.4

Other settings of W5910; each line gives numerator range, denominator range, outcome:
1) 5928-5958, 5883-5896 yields 1.38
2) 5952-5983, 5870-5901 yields 1.18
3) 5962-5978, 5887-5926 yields 1.15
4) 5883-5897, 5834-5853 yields 0.72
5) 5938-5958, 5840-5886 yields 1.05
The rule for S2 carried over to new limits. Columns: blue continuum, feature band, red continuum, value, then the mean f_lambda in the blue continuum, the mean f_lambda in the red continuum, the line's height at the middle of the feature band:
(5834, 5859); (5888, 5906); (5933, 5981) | 3.89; 11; 10.9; 10.9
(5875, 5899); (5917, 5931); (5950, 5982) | -1.23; 9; 10.8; 9.84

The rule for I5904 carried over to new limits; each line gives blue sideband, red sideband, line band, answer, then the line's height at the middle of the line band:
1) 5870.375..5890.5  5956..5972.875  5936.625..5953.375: -0.05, 10.6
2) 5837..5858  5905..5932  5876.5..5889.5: 0.09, 10.9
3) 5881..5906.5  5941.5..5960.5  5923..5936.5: -0.07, 10.2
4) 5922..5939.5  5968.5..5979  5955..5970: 0.04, 11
